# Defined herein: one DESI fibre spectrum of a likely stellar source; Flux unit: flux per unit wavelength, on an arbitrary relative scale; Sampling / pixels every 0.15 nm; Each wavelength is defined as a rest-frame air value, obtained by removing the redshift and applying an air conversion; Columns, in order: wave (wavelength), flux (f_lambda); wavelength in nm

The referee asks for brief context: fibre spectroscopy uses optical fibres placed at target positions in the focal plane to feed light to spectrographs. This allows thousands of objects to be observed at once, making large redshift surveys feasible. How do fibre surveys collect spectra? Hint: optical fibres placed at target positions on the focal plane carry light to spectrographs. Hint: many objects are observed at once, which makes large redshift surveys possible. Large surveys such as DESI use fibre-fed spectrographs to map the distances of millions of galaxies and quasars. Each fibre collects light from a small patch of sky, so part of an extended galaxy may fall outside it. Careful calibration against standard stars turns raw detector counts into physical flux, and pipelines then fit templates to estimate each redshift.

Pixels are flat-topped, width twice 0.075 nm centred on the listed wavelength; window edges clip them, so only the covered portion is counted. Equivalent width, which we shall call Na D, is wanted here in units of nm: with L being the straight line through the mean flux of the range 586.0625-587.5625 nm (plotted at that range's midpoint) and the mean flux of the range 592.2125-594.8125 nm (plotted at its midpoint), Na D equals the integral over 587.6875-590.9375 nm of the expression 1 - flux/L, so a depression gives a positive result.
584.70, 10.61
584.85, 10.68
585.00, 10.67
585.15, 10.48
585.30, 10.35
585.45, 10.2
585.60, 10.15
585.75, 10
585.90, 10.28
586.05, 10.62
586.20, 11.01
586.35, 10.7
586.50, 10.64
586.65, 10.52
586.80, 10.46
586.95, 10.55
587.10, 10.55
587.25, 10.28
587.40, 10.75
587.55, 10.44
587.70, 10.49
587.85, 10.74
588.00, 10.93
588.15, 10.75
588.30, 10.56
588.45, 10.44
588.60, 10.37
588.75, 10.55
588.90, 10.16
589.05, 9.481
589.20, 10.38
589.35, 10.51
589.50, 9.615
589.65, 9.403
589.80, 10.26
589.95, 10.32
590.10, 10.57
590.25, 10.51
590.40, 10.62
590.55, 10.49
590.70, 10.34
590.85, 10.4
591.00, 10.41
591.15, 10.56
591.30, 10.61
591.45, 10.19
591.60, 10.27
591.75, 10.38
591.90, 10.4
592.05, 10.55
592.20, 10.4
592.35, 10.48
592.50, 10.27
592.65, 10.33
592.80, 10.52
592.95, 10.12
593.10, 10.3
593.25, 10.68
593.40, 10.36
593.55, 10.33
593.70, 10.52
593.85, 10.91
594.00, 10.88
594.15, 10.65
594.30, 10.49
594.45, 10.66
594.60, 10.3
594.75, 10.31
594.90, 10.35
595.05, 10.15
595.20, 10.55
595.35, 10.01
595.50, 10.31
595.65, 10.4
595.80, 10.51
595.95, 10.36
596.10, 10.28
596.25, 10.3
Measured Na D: 0.060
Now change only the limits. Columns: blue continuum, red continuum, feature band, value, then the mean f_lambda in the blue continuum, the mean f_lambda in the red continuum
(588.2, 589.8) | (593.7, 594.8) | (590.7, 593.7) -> 0.01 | 10.2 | 10.6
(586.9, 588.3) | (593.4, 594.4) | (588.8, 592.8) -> 0.11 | 10.6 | 10.6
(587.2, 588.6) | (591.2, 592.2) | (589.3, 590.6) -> 0.03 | 10.6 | 10.4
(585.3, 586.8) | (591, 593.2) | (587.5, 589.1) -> -0.01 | 10.5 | 10.4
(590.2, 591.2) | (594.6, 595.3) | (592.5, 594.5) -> -0.03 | 10.5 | 10.3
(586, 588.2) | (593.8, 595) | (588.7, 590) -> 0.07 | 10.6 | 10.6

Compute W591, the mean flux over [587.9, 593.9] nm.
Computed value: 10.4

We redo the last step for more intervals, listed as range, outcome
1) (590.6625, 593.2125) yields 10.4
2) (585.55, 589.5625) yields 10.4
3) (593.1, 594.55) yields 10.6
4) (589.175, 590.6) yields 10.3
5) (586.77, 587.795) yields 10.5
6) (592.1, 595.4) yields 10.4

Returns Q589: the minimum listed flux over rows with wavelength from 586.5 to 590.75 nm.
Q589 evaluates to 9.403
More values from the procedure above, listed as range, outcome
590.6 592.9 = 10.19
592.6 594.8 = 10.12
